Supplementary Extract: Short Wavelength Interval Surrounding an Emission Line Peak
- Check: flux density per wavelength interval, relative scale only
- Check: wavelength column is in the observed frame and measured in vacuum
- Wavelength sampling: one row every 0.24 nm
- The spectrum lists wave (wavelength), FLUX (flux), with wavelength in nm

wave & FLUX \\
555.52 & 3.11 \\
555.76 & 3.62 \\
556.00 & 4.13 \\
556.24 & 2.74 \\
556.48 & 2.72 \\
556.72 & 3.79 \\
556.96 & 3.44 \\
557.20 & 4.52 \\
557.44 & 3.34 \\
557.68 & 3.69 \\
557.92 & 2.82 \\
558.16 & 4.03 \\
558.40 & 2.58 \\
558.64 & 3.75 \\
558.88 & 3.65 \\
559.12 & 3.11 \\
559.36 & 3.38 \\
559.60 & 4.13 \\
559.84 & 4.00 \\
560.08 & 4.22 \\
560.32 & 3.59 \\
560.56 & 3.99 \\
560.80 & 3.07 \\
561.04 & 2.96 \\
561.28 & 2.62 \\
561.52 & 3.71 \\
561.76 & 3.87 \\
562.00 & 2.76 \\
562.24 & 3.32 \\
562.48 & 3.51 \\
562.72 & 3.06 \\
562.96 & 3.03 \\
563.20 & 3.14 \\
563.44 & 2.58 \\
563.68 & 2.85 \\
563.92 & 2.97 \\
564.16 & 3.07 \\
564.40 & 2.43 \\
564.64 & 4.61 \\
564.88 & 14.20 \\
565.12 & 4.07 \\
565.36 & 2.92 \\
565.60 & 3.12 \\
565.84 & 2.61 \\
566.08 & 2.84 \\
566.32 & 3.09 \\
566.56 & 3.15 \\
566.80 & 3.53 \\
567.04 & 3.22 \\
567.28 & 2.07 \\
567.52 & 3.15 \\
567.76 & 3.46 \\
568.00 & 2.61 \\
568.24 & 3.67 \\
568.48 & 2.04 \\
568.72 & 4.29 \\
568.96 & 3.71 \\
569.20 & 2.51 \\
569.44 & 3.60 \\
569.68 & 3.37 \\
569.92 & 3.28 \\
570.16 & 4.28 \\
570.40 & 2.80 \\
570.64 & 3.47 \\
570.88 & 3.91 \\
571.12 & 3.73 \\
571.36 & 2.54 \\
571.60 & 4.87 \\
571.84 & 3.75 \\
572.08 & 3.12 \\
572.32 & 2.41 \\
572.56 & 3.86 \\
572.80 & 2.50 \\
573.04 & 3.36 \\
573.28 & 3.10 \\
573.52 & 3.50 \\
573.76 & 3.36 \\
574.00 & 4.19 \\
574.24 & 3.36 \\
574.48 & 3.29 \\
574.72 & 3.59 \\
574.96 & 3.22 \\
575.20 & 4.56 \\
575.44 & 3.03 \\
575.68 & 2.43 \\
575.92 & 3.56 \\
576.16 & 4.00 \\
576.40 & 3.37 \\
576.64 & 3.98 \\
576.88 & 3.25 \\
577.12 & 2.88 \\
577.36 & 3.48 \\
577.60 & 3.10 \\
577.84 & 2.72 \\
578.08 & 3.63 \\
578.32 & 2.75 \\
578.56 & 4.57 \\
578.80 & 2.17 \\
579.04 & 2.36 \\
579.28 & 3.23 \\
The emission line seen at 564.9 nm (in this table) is H-beta 4861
